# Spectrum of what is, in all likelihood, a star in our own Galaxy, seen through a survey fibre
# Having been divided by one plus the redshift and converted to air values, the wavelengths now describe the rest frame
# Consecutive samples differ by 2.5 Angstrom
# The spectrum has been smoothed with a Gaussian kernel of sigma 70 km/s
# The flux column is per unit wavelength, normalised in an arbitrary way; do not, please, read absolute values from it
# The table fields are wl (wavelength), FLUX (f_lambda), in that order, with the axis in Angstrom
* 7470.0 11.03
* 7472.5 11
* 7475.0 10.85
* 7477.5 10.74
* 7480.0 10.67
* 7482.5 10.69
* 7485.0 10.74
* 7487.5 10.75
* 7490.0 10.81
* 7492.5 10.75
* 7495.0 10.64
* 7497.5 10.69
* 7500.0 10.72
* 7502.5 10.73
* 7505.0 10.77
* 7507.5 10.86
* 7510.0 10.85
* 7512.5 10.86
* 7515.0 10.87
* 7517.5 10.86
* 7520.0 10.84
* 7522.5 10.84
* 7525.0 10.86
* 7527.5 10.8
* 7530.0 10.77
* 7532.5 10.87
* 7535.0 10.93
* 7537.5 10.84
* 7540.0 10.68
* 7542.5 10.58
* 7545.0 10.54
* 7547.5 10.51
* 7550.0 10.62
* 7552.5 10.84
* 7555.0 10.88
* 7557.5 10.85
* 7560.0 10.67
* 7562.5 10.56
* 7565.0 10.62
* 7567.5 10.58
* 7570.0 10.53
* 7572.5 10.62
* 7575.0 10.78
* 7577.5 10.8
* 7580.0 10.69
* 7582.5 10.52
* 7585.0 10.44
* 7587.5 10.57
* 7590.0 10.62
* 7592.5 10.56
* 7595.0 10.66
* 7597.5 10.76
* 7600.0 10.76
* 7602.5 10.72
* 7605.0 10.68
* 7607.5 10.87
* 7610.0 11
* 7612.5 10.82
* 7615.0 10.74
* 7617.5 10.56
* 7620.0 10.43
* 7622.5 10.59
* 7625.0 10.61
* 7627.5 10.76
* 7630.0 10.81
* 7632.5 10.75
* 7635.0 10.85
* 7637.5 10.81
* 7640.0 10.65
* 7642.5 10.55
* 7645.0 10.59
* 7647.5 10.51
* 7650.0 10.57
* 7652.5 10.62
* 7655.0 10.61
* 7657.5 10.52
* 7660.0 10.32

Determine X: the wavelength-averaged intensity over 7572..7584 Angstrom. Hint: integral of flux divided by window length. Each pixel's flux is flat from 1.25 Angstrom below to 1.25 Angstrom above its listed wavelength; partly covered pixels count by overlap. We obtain 10.7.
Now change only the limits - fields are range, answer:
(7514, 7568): 10.7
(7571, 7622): 10.7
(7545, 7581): 10.7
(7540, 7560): 10.7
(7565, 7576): 10.6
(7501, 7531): 10.8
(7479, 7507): 10.7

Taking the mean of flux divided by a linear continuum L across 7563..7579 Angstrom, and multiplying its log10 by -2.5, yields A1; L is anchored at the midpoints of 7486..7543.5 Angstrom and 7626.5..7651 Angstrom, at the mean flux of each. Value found 0.009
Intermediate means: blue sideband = 10.8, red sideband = 10.7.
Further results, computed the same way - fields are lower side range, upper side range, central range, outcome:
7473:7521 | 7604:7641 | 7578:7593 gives 0.017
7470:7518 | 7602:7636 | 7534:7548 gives 0.008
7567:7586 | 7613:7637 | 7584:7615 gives -0.006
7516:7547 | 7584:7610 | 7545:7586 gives 0.007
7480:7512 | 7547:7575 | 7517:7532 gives -0.011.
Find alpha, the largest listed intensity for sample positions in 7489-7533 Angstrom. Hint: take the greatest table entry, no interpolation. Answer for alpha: 10.87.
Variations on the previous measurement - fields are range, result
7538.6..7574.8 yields 10.88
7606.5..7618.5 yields 11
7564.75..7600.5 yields 10.8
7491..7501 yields 10.75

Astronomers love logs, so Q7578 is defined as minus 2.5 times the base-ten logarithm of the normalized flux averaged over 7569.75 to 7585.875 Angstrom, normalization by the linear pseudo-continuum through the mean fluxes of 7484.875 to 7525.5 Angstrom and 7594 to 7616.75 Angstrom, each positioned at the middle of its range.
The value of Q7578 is 0.01 mag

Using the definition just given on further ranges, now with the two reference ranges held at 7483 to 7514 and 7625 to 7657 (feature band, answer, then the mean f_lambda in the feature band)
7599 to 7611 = -0.011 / 10.8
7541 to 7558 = 0.005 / 10.7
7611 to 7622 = 0.004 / 10.6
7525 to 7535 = -0.009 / 10.8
